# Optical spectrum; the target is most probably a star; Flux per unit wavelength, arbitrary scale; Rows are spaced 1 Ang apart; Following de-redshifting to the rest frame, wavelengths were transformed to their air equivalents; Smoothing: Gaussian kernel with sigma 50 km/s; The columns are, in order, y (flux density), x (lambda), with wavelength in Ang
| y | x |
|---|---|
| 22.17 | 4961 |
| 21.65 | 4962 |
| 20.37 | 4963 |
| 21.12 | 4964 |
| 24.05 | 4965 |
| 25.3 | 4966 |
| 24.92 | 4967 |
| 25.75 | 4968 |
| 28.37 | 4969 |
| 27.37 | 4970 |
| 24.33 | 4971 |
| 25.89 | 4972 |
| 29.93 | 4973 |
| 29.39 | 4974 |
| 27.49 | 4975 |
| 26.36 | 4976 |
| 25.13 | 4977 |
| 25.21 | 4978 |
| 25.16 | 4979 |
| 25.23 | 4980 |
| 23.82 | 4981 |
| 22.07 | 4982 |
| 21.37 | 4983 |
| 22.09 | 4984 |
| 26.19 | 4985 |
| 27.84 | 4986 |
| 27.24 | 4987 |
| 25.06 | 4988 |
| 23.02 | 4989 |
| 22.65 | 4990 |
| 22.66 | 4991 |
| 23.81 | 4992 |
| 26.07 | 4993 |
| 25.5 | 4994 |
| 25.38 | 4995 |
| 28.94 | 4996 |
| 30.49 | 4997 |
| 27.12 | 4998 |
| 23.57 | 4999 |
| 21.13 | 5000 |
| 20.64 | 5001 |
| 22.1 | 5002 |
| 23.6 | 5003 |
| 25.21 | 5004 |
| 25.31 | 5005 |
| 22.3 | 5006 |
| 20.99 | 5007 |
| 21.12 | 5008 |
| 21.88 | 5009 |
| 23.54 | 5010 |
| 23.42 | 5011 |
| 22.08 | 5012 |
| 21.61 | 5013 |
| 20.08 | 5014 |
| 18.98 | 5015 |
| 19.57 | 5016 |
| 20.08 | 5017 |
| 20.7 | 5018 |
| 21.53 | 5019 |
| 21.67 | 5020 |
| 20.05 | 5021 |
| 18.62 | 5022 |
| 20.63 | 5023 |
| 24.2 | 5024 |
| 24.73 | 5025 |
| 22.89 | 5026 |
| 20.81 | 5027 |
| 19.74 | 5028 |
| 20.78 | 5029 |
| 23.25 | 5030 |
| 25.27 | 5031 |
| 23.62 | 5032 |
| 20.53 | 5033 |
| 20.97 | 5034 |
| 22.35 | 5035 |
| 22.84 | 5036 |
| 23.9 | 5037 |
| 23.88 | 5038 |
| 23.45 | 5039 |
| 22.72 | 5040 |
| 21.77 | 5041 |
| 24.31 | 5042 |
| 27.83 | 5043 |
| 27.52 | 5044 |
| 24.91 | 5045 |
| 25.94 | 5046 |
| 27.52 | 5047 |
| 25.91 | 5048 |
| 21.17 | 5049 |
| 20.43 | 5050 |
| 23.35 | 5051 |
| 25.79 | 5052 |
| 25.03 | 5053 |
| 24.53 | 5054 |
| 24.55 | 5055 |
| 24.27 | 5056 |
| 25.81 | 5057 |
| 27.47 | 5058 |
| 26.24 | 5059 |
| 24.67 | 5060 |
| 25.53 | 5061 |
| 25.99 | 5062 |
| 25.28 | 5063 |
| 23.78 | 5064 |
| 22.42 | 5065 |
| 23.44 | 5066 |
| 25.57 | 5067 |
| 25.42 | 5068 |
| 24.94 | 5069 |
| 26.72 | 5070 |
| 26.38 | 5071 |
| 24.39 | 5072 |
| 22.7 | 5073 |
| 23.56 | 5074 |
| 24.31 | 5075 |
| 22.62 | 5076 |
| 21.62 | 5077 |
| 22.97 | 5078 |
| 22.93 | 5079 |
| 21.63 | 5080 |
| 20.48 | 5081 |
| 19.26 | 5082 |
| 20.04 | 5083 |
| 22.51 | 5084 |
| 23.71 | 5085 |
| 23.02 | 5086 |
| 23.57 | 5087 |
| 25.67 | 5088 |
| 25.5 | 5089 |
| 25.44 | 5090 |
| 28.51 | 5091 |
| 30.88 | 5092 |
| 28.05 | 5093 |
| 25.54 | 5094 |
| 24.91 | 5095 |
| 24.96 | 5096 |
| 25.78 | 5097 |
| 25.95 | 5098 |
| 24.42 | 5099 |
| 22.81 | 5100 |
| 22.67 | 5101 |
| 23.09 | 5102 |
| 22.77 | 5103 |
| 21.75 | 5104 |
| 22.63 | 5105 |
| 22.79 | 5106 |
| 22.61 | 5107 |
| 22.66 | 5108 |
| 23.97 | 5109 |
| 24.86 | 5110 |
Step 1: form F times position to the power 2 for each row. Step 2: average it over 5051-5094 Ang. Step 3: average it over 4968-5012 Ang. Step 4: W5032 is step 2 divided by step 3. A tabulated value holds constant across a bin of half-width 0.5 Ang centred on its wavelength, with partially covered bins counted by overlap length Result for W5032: 1.02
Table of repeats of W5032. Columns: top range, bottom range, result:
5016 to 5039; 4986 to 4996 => 0.89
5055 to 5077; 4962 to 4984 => 1.03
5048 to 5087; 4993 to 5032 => 1.07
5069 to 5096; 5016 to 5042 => 1.12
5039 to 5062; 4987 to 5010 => 1.05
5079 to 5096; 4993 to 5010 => 1.04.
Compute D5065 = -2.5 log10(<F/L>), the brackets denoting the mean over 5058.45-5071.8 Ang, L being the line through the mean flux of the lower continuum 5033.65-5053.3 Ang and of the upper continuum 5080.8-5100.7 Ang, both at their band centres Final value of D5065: -0.03 mag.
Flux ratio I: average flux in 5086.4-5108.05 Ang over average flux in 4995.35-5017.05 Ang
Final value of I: 1.08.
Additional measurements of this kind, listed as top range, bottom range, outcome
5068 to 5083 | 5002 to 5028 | 1.06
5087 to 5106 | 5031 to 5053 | 1.04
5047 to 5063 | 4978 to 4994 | 1.02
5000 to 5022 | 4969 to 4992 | 0.86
